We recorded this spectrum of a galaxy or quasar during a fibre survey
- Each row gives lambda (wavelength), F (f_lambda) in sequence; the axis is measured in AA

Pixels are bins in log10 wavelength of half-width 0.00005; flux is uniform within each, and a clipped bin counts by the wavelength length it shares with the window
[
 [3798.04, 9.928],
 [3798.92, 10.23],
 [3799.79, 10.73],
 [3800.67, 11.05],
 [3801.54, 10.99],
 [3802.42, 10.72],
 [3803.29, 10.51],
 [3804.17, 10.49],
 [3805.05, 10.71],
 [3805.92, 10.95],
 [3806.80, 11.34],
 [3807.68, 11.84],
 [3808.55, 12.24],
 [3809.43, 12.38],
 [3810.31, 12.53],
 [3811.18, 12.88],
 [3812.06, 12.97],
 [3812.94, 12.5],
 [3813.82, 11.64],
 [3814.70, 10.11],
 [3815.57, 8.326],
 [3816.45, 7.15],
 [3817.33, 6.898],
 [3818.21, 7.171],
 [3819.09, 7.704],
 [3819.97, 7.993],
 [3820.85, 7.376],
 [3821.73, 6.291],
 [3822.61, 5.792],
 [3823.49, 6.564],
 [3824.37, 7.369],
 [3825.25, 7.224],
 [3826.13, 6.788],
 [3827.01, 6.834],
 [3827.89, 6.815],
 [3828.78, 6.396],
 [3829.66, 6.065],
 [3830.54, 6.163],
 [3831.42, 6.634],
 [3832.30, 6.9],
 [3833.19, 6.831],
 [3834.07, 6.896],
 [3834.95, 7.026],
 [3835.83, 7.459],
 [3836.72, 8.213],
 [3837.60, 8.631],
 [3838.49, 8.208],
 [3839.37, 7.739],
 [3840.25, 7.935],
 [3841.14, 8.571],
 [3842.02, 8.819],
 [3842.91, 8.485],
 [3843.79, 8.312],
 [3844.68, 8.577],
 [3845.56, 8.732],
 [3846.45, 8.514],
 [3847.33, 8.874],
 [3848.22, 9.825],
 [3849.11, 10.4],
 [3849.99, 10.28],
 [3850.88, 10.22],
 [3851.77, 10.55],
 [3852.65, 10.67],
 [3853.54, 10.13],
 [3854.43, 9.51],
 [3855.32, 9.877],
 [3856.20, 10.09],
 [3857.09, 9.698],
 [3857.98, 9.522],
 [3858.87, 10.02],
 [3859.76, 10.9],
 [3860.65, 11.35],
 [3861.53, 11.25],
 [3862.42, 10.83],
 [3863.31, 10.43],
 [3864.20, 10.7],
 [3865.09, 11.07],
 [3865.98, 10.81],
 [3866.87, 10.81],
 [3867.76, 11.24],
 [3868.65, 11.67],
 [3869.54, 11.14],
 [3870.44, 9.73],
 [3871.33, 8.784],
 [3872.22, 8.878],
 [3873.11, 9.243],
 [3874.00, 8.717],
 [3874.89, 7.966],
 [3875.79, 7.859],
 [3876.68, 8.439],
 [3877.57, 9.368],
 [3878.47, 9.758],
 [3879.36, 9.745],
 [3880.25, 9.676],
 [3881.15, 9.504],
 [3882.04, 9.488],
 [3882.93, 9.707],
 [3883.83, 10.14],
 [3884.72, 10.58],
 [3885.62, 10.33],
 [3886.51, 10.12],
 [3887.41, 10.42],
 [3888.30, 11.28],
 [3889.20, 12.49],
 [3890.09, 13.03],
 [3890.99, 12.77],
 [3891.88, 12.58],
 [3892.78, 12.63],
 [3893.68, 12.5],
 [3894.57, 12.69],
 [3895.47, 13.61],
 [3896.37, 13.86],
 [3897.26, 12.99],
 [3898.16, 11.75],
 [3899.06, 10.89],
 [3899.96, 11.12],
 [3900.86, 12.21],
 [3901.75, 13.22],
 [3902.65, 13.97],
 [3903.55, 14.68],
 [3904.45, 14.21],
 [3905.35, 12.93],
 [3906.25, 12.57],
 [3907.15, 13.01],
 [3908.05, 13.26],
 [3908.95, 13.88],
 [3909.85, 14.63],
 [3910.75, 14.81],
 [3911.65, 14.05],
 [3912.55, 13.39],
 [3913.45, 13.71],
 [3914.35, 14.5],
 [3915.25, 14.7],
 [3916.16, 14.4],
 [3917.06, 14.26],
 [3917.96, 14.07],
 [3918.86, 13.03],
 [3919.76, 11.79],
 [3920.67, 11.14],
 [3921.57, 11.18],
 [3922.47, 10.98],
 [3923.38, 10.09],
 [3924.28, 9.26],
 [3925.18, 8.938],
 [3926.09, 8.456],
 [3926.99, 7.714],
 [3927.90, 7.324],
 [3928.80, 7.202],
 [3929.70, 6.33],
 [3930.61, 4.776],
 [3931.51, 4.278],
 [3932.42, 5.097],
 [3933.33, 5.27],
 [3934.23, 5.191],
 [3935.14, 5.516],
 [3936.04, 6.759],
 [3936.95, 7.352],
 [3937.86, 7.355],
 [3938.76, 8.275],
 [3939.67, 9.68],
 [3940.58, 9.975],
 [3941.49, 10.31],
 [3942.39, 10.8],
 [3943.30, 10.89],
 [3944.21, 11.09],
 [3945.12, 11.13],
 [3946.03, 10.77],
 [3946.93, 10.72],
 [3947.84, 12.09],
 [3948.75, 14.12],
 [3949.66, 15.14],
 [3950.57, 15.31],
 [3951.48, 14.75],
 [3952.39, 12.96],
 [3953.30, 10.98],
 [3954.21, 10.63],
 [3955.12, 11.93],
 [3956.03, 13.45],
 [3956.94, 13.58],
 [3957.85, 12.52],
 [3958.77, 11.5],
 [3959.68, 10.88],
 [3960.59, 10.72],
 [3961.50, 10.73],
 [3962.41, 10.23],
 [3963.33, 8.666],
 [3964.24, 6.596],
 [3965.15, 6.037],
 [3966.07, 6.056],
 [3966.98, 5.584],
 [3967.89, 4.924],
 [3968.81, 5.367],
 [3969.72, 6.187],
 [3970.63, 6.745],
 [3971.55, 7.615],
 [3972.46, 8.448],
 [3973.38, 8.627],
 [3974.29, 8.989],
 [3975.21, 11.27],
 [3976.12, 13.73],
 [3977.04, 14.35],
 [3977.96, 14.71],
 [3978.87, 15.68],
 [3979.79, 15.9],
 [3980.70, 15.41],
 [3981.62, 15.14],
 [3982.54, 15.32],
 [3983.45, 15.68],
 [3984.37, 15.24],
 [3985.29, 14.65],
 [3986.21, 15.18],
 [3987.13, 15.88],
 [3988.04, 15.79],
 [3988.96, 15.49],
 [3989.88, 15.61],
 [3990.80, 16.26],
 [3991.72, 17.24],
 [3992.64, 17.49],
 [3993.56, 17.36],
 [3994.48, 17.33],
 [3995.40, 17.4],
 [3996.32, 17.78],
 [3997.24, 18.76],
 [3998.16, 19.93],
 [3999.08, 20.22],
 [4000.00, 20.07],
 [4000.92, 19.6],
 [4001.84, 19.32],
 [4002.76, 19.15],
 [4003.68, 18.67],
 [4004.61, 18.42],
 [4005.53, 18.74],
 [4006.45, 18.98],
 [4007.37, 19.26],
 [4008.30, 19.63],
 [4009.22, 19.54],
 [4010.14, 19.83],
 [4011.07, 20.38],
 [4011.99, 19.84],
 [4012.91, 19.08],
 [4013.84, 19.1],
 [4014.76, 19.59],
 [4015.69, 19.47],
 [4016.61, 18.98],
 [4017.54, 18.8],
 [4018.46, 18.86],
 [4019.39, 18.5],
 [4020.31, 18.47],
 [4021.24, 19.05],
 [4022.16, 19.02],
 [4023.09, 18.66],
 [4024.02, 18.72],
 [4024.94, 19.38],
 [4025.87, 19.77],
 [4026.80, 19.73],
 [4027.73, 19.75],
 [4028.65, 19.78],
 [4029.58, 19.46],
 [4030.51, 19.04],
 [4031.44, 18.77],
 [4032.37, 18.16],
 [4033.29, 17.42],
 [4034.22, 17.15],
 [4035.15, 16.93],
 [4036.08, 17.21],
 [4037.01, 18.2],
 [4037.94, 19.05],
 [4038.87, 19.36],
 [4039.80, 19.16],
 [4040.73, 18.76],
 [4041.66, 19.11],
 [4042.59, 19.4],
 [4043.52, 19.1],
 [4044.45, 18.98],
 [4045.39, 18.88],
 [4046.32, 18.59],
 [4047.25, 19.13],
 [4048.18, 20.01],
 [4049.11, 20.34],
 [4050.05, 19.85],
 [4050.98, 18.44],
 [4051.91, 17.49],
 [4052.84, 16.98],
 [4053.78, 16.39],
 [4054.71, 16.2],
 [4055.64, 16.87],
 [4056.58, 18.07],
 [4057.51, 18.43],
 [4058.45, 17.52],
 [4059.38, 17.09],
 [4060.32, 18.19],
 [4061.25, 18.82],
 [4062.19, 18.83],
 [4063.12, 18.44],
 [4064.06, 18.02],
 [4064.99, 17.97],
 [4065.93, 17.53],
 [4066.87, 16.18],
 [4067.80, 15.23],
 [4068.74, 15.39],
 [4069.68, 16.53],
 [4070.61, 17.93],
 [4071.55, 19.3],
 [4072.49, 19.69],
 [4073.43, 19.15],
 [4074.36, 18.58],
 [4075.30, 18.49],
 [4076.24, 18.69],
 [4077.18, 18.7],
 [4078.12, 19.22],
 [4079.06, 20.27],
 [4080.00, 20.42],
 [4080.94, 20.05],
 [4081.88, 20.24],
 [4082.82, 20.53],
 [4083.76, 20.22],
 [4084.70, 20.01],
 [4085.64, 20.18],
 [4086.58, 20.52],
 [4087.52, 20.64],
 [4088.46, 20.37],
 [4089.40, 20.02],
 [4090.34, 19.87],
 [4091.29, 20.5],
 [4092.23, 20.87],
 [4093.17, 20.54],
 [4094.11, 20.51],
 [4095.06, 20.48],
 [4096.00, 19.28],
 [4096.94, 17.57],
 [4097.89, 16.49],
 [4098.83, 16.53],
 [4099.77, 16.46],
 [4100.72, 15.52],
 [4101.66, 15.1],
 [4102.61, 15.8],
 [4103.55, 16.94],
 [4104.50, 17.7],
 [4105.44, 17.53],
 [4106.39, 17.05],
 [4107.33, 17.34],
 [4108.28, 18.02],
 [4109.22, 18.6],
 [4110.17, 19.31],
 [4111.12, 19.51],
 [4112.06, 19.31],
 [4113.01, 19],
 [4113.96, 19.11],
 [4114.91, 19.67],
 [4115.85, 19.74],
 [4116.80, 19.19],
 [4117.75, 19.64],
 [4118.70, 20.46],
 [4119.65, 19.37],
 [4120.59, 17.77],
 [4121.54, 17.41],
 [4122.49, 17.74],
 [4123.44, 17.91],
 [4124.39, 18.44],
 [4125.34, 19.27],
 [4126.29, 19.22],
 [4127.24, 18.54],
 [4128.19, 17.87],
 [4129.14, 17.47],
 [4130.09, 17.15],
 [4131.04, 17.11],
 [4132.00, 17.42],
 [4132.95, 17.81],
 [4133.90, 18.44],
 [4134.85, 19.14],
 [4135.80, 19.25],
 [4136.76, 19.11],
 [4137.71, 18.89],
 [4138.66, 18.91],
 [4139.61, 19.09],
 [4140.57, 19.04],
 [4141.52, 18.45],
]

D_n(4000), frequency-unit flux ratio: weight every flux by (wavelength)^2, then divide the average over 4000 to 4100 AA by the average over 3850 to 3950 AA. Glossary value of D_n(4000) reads 1.9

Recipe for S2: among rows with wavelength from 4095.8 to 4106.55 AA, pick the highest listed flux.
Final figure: 19.28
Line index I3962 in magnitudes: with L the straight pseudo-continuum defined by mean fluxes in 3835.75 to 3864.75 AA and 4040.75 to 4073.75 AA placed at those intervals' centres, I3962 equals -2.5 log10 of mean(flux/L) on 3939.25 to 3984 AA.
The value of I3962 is 0.26 mag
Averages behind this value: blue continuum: 9.53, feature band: 11.1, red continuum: 18.1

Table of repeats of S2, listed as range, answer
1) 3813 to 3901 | 13.86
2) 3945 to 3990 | 15.9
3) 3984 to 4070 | 20.38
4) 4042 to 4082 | 20.42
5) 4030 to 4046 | 19.4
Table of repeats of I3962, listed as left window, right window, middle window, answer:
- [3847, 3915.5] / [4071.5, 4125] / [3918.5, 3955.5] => 0.34 mag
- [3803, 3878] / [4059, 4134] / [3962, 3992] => 0.21 mag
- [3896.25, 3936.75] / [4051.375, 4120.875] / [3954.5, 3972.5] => 0.41 mag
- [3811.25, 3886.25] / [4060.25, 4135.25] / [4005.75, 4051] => -0.20 mag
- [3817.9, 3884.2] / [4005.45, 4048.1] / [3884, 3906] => -0.09 mag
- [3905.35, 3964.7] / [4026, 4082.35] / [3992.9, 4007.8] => -0.25 mag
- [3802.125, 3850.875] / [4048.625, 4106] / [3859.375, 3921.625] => -0.04 mag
